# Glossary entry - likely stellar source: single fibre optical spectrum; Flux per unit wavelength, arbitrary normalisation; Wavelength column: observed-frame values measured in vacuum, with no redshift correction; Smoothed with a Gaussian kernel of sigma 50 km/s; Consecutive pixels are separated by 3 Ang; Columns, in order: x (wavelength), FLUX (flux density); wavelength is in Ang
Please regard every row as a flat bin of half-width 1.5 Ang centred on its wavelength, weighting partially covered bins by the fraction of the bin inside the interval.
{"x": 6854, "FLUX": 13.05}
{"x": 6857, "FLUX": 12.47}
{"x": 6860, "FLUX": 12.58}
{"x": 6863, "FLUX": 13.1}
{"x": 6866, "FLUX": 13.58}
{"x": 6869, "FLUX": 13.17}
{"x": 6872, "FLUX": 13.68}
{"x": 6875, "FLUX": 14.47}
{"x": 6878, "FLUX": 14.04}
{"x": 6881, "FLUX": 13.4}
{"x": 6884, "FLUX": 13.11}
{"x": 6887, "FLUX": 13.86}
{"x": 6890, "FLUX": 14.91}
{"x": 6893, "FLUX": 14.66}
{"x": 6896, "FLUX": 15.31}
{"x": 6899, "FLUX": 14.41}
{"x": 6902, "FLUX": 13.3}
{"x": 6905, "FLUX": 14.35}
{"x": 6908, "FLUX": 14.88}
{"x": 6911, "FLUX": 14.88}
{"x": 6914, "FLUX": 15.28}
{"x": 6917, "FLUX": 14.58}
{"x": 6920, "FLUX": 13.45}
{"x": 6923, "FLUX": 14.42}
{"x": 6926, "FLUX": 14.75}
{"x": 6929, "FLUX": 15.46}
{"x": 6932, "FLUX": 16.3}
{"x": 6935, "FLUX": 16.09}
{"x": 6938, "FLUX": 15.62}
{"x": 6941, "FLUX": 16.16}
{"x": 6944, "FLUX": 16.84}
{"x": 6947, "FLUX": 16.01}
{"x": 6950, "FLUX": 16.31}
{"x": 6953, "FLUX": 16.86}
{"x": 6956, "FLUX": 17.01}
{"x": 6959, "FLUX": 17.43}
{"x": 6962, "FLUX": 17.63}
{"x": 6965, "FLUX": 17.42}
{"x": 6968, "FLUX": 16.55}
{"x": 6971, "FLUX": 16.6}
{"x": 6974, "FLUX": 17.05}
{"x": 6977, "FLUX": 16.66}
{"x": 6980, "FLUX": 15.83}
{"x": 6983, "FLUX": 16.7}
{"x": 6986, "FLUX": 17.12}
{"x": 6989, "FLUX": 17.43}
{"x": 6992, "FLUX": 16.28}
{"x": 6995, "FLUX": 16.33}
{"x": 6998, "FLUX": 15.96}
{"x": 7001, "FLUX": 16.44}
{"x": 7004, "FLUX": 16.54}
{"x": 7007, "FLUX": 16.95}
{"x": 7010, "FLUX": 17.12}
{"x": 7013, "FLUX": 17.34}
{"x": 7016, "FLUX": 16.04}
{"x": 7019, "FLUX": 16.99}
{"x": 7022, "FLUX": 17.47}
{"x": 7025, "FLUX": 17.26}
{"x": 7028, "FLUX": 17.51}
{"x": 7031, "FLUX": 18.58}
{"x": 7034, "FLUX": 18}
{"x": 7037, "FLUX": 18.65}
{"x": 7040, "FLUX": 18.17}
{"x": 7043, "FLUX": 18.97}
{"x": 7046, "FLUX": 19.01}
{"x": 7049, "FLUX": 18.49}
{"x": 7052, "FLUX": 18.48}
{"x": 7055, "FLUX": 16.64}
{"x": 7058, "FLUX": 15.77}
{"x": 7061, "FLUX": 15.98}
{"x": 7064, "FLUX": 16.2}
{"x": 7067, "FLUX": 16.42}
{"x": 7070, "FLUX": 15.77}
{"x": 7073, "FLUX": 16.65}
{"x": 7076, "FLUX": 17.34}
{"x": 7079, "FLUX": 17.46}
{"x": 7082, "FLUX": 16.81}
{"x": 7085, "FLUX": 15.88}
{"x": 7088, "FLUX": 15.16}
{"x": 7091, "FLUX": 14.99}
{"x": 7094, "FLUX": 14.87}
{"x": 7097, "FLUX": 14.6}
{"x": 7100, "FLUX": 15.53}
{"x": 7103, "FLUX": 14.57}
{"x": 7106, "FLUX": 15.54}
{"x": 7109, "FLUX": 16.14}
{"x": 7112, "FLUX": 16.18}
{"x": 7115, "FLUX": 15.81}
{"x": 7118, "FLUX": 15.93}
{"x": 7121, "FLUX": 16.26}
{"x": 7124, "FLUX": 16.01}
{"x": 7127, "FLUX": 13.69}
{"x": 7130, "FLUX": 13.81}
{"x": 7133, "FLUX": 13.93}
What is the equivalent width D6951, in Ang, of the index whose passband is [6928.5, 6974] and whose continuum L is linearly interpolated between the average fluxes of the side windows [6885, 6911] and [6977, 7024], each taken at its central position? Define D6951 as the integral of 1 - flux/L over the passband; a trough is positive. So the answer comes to -2.8 Ang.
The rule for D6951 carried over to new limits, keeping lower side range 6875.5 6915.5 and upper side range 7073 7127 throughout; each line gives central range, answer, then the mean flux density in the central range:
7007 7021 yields -1.59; 16.9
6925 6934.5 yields -0.66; 15.6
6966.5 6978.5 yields -1.47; 16.7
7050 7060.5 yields -1.00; 16.9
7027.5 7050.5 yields -4.65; 18.5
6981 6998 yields -1.89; 16.7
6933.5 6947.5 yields -1.43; 16.2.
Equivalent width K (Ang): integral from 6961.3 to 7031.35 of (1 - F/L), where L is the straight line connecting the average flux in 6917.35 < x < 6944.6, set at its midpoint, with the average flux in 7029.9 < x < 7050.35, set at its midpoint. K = 1.6 Ang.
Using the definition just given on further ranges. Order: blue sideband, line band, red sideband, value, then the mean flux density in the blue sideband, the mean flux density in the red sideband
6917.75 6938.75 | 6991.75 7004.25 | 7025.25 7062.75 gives 0.3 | 15.1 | 17.8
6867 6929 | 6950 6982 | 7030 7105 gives -3.4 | 14.3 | 16.7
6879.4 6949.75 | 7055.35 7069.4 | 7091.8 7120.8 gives -0.7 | 14.9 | 15.5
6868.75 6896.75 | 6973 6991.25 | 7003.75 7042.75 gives -0.3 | 14.1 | 17.5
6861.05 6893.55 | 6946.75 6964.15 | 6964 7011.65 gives -1.2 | 13.8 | 16.7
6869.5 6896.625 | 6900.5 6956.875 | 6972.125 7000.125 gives -0.6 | 14.1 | 16.6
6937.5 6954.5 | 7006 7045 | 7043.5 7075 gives -1.9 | 16.3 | 17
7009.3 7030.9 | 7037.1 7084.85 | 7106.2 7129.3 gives -1.9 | 17.2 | 15.6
